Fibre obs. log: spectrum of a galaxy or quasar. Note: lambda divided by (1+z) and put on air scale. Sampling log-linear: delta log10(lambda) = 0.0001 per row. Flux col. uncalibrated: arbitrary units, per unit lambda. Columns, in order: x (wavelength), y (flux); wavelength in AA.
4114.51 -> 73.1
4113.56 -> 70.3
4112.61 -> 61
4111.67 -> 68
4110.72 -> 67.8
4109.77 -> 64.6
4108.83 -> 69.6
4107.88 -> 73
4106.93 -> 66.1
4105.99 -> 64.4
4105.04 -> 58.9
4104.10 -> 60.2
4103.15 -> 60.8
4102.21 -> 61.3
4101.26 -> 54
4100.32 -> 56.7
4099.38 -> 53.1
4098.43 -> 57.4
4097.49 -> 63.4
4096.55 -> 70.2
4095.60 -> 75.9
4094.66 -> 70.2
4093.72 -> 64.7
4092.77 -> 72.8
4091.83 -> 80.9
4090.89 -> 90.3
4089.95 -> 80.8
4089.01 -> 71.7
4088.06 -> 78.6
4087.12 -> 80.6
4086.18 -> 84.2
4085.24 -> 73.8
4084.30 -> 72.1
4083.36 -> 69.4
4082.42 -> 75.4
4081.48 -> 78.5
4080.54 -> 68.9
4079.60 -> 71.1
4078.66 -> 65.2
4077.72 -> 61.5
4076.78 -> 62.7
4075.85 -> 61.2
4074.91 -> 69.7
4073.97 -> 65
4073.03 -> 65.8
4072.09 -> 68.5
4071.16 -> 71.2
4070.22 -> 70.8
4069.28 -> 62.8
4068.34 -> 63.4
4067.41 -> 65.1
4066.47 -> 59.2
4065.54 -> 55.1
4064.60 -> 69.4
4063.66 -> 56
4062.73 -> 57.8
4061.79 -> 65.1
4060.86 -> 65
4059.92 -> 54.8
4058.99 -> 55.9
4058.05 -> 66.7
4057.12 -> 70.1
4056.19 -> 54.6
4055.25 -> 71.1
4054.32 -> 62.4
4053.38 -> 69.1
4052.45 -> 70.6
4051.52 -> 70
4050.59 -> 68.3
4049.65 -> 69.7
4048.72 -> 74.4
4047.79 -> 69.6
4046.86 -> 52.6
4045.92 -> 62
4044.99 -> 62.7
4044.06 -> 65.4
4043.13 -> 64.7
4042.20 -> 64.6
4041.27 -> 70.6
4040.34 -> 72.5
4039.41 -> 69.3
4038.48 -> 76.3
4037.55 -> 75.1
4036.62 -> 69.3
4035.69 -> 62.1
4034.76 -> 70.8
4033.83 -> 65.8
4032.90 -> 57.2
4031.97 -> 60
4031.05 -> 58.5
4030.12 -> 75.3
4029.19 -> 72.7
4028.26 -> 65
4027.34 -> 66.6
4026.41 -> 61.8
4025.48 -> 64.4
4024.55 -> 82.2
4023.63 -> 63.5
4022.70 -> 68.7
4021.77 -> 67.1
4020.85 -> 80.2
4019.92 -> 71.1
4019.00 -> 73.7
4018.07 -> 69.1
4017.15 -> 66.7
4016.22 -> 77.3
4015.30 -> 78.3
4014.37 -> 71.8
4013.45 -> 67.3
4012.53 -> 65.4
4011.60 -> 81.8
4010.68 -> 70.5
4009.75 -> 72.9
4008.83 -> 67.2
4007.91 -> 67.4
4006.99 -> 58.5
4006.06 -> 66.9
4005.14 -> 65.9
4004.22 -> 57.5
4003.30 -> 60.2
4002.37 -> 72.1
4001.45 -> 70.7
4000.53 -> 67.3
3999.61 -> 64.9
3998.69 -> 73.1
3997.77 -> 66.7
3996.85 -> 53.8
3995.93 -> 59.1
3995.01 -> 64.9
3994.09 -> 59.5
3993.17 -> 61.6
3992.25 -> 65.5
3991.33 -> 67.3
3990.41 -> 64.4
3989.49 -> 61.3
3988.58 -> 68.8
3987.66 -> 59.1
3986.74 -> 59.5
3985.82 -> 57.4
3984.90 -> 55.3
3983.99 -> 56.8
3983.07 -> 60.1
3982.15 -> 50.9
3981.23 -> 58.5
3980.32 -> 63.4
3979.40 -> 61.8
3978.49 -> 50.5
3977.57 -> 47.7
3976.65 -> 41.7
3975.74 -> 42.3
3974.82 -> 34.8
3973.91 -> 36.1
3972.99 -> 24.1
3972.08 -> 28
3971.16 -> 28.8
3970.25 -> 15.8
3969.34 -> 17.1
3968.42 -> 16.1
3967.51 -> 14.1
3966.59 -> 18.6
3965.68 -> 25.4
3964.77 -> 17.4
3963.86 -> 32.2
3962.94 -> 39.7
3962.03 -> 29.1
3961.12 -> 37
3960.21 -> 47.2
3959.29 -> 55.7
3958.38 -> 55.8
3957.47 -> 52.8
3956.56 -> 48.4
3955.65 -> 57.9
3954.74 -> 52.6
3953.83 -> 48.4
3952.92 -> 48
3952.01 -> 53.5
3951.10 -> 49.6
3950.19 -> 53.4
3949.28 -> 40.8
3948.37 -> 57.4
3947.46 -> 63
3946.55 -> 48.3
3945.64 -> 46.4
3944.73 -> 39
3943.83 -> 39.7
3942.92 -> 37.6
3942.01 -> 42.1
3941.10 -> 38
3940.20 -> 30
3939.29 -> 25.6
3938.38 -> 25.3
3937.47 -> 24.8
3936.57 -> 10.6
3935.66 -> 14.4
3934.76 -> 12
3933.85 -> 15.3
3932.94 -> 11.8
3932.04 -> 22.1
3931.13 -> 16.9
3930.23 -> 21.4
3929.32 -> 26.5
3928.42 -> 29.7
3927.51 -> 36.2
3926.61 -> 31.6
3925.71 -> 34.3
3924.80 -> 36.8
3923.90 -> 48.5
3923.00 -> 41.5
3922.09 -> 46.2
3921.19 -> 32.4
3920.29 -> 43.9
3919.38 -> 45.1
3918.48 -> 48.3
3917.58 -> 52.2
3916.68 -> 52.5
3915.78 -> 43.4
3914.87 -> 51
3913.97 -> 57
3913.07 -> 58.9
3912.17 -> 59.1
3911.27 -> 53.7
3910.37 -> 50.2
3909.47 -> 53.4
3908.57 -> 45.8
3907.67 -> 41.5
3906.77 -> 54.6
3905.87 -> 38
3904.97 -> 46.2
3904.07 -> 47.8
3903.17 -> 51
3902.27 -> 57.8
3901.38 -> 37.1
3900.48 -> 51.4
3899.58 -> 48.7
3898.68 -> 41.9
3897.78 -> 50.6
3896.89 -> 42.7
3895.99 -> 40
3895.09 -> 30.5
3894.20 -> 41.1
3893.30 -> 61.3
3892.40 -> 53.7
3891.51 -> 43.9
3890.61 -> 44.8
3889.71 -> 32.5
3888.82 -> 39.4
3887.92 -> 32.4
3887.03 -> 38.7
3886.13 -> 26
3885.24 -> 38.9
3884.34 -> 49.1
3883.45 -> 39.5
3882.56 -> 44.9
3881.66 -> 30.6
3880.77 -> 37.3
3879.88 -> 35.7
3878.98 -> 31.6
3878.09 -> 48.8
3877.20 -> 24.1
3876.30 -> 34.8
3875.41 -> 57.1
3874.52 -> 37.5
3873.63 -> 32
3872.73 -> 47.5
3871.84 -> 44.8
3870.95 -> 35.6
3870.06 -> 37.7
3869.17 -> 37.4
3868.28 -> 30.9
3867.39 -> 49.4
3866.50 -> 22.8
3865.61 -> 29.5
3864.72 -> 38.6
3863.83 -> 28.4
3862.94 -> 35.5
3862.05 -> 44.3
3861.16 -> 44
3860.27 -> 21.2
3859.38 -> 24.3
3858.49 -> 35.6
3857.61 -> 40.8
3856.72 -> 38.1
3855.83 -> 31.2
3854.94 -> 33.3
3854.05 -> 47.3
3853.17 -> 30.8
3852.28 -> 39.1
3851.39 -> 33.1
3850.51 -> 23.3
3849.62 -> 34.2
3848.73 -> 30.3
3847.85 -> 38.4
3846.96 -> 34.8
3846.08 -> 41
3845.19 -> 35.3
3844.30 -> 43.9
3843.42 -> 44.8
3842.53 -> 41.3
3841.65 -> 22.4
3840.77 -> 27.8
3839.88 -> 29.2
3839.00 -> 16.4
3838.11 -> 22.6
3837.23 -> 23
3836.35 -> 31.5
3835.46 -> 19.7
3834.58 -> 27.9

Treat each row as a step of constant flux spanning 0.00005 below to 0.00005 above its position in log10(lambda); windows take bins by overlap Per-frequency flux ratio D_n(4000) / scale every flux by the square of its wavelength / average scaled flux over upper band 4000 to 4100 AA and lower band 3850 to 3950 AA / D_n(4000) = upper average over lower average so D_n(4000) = 1.9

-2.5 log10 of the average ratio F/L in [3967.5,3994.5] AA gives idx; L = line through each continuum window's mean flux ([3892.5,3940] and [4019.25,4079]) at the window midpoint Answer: 0.10 mag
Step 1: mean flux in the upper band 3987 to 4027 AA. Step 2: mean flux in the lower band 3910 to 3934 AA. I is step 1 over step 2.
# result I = 1.7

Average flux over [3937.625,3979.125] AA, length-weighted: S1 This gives 38.9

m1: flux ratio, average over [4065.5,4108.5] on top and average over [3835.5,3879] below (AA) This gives 2.0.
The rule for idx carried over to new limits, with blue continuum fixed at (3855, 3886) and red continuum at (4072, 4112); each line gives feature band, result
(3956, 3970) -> 0.426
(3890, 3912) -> -0.142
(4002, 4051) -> -0.154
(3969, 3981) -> 0.327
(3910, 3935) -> 0.139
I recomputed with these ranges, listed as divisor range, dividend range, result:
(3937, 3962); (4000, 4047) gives 1.52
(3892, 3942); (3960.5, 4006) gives 1.24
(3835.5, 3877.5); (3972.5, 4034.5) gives 1.83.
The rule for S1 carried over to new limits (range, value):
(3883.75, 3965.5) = 41.3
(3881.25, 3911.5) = 44.1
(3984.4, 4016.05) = 65.5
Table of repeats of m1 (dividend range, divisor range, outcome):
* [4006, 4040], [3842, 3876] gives 1.89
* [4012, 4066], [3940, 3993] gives 1.48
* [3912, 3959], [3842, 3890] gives 1.09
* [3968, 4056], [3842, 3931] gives 1.54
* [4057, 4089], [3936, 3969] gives 1.71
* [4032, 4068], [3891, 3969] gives 1.61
